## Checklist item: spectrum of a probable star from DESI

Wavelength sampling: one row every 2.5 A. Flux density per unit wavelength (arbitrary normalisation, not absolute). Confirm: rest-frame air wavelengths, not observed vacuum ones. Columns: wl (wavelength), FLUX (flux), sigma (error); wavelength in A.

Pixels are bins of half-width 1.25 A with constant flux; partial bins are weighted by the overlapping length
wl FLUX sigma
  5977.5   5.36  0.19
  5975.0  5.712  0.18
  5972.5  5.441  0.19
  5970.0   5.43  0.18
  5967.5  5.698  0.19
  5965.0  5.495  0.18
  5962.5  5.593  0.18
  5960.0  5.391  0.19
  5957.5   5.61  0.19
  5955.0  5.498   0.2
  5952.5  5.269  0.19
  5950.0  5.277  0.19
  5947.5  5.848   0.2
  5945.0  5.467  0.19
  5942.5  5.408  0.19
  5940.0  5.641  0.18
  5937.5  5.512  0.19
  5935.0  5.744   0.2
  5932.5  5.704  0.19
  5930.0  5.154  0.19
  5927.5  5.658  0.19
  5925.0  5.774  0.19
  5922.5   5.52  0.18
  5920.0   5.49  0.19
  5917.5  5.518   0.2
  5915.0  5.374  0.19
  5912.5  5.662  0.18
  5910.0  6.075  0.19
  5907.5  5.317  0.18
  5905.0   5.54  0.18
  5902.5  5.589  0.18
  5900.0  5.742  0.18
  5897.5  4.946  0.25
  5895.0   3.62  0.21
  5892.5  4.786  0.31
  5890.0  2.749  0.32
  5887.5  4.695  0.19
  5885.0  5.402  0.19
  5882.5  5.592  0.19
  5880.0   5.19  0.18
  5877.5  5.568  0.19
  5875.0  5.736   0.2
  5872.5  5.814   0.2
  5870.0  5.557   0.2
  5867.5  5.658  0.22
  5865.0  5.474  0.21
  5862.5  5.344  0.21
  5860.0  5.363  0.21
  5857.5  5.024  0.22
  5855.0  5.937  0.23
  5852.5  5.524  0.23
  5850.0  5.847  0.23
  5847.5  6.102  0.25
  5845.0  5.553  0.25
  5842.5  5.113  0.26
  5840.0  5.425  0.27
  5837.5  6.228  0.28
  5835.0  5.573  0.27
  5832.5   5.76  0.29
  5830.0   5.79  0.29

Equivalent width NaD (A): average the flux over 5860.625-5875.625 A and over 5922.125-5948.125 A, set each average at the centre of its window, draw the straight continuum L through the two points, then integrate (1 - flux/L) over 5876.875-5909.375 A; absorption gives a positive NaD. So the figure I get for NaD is 3.4 A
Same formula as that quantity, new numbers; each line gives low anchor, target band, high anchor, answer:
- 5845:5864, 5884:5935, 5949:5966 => 2.63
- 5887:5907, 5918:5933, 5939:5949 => -0.84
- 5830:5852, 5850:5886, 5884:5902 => -2.88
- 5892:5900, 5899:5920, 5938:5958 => -3.24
